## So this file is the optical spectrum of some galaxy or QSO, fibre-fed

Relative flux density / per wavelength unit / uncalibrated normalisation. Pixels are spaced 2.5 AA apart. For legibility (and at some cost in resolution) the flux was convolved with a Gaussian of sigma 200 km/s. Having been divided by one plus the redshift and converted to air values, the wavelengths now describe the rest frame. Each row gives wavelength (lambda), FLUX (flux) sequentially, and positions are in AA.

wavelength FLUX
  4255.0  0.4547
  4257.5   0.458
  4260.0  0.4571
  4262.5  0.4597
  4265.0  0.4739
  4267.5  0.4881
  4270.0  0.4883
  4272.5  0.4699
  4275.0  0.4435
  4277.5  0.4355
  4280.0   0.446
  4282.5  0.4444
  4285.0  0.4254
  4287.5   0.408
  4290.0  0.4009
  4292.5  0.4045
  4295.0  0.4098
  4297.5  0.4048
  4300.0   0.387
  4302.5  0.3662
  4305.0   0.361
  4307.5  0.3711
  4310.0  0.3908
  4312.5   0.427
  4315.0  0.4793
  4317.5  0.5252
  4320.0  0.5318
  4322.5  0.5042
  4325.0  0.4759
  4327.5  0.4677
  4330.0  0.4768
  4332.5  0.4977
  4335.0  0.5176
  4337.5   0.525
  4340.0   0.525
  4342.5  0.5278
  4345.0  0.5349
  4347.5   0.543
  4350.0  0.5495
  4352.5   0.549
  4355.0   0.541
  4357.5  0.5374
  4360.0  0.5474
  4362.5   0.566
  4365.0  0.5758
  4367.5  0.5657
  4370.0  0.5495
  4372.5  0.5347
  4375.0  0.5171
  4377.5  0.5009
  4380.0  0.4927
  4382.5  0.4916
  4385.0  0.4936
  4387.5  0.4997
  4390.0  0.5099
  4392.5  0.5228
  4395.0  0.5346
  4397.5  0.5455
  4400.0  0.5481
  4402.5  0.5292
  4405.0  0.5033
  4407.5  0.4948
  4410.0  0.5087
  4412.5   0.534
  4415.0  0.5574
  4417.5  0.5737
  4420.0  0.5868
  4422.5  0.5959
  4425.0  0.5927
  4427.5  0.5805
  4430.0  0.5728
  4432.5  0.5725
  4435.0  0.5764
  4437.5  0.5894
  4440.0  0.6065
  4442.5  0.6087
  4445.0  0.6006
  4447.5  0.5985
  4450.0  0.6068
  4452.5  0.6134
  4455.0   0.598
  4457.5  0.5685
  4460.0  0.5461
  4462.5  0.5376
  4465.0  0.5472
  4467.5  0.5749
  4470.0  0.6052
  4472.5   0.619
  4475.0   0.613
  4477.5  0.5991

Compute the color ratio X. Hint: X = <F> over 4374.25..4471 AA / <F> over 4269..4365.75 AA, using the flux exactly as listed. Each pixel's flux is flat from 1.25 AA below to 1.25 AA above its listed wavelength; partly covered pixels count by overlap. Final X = 1.17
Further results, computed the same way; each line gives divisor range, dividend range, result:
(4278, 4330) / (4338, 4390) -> 1.23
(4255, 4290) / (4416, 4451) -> 1.31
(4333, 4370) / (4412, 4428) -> 1.06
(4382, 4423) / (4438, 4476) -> 1.11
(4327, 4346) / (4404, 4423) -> 1.06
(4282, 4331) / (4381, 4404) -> 1.20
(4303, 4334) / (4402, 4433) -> 1.21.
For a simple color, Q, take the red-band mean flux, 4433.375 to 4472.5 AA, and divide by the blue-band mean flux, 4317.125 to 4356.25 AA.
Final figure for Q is 1.13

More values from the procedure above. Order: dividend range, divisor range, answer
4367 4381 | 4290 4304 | 1.33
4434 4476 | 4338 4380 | 1.09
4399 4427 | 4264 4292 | 1.23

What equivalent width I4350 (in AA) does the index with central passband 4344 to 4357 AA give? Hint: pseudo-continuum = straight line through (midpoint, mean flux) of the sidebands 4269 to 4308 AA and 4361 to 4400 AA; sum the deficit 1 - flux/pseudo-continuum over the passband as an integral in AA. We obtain -1.4 AA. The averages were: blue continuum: 0.417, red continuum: 0.527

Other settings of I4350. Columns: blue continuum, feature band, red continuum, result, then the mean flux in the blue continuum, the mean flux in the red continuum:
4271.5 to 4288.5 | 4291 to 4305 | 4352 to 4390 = 2.0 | 0.439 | 0.53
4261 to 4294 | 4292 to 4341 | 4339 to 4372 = 4.4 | 0.445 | 0.547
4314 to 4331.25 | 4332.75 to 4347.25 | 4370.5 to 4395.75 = -0.8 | 0.495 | 0.51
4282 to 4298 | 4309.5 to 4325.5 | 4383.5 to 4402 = -1.4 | 0.413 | 0.522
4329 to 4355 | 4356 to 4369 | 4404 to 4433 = -0.6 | 0.526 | 0.556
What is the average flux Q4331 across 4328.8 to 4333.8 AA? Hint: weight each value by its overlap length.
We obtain 0.488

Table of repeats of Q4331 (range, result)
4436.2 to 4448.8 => 0.601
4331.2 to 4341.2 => 0.516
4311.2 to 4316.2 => 0.452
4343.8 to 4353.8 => 0.544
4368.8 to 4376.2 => 0.534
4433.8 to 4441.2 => 0.591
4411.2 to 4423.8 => 0.569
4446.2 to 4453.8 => 0.606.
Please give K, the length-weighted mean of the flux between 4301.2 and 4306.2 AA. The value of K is 0.364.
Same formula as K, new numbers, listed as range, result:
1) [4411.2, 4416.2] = 0.545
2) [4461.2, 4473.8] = 0.577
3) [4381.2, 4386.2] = 0.493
